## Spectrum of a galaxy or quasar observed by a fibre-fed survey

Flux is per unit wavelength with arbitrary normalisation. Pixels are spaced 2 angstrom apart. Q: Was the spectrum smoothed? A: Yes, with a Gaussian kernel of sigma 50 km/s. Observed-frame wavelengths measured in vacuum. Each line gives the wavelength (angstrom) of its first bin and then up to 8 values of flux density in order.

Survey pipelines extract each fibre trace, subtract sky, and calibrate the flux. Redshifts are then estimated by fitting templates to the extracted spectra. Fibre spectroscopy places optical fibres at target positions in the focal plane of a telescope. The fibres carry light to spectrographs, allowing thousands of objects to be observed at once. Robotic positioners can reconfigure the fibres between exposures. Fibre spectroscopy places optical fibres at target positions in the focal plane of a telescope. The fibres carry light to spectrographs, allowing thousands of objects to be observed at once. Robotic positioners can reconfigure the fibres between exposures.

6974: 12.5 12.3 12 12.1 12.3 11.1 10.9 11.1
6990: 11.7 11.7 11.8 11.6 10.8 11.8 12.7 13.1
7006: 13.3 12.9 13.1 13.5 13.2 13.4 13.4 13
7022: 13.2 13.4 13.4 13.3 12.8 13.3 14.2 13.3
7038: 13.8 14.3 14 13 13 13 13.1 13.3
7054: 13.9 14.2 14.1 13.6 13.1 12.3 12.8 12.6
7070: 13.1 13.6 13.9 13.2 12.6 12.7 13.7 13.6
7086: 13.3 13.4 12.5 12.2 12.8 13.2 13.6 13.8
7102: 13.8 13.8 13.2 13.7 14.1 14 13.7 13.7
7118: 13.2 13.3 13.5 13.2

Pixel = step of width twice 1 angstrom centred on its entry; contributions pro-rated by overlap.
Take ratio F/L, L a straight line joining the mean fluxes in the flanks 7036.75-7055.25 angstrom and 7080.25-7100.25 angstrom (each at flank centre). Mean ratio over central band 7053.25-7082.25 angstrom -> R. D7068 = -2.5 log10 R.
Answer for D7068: 0.00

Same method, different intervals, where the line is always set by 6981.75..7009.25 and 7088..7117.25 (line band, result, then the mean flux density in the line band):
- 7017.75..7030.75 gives -0.076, 13.2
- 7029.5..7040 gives -0.093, 13.6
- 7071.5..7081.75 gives -0.013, 13.2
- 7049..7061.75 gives -0.074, 13.7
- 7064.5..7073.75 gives -0.008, 13.1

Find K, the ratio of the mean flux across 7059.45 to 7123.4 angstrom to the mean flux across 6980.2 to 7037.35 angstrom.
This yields 1.05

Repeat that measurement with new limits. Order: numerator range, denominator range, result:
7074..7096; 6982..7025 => 1.05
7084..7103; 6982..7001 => 1.15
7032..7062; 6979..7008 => 1.14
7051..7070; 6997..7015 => 1.05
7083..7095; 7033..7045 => 0.94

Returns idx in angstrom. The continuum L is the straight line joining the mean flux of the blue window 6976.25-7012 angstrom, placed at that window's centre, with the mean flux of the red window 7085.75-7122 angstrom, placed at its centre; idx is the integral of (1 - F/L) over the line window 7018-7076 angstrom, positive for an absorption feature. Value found -3.08 angstrom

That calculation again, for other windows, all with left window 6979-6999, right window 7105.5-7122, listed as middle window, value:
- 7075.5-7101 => 0.1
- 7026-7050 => -2.1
